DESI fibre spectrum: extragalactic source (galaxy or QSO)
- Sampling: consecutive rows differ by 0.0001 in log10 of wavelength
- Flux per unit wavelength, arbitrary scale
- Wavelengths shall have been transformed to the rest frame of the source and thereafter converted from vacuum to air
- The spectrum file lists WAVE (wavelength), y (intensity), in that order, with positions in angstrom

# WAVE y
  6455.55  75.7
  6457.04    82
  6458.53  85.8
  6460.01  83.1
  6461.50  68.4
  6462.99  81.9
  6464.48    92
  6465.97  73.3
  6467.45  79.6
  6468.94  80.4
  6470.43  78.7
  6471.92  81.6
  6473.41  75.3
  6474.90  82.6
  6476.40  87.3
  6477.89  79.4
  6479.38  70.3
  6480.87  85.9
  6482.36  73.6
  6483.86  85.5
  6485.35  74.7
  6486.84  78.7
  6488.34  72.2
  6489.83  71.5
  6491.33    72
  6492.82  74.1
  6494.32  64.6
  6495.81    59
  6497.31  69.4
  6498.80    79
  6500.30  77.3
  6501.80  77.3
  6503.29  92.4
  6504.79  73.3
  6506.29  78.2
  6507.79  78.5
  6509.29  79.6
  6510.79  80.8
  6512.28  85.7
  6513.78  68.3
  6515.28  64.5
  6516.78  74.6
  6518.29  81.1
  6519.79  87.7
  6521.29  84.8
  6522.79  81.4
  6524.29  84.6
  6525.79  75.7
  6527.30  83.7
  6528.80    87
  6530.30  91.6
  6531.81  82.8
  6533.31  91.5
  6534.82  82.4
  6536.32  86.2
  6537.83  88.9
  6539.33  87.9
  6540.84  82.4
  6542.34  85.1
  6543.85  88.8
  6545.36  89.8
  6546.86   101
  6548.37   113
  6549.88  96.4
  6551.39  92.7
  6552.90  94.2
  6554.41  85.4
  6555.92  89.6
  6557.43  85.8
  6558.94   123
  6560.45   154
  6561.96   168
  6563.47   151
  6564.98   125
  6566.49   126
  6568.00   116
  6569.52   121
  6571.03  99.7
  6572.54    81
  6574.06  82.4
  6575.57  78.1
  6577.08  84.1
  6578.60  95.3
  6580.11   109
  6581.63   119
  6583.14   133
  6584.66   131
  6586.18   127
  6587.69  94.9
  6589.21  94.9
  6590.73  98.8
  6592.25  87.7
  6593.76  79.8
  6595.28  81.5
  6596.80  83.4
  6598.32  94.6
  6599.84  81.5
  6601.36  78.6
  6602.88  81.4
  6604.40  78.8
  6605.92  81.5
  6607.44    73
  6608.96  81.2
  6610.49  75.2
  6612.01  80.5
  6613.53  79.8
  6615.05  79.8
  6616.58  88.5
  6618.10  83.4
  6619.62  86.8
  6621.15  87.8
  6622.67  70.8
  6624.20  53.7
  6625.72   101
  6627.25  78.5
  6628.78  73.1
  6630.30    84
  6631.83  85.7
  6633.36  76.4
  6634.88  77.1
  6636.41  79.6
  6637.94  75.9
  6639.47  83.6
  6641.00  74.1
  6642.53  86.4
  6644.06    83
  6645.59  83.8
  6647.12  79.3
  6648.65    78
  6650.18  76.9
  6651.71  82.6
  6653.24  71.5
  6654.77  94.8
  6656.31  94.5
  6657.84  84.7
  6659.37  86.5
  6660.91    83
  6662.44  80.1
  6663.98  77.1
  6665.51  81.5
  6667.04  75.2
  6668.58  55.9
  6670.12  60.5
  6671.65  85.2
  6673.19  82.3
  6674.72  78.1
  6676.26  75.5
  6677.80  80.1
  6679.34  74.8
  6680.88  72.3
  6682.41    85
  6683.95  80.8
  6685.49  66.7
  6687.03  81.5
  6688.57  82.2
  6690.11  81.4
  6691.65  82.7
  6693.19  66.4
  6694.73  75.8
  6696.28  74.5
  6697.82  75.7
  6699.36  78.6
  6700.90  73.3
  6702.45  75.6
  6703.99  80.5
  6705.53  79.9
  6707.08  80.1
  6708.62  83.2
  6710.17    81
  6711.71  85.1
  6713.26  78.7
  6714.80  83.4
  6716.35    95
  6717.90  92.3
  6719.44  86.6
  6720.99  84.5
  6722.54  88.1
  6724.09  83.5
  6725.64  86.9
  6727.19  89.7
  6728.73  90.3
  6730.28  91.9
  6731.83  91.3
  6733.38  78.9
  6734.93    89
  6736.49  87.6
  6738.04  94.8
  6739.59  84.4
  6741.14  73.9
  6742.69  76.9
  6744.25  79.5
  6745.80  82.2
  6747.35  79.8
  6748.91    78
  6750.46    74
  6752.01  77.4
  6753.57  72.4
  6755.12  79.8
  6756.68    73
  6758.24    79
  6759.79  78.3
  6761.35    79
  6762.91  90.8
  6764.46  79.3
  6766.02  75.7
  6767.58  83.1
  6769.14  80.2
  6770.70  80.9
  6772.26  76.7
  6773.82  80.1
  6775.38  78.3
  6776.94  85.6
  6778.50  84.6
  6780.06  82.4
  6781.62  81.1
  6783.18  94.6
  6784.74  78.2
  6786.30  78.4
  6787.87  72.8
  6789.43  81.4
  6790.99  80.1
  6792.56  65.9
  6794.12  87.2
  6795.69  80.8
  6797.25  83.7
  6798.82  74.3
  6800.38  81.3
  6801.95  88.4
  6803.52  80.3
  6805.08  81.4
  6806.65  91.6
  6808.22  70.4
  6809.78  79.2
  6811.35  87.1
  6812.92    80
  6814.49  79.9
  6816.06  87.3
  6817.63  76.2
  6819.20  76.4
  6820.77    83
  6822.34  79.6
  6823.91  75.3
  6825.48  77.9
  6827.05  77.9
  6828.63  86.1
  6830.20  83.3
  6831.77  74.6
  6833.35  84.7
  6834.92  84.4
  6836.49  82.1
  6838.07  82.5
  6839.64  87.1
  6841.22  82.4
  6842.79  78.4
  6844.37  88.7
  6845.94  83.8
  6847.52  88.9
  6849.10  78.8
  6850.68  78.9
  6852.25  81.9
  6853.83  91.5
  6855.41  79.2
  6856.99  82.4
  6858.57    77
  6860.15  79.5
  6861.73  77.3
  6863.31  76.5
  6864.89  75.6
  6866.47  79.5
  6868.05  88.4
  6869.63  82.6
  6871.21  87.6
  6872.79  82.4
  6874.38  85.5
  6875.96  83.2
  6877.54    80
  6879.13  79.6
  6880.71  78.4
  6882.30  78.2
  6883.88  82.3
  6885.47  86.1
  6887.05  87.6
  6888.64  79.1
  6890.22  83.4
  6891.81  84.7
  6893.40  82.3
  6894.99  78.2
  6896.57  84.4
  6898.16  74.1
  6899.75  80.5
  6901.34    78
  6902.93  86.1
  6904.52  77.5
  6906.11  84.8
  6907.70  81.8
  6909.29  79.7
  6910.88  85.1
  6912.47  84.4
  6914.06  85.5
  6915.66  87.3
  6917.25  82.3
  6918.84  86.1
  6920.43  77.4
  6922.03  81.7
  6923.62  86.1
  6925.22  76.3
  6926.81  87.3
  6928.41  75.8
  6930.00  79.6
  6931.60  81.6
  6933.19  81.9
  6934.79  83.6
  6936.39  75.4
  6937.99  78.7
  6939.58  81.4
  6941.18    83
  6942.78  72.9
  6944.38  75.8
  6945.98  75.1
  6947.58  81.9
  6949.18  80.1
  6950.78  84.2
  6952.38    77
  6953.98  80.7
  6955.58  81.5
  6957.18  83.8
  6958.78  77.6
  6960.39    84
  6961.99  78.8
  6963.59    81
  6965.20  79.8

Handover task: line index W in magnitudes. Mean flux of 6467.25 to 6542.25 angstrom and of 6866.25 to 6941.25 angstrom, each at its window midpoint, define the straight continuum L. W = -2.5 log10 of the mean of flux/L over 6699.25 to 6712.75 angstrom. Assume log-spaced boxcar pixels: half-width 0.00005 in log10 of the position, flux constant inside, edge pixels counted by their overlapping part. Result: 0.01 mag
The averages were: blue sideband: 79.4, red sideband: 82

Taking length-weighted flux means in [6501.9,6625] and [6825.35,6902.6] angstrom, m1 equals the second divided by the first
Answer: 0.89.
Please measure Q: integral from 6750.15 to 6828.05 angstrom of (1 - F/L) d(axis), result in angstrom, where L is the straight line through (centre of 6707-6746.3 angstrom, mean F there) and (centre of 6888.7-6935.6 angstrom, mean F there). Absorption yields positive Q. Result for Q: 3.85 angstrom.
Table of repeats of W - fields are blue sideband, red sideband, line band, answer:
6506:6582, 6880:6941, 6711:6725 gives 0.027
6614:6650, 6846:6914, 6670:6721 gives 0.016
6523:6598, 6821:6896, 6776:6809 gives 0.060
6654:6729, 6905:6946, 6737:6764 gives 0.014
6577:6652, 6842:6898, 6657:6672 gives 0.115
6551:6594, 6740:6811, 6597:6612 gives 0.274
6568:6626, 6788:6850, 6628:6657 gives 0.094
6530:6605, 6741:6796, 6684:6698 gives 0.142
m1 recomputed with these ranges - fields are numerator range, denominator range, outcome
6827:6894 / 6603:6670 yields 1.03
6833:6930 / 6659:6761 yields 1.02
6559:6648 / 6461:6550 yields 1.15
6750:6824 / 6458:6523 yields 1.03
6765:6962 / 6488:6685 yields 0.94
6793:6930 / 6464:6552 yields 1.01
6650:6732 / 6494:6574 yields 0.88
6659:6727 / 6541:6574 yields 0.74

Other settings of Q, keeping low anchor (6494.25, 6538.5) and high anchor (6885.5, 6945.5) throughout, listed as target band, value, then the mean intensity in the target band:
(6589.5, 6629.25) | -0.7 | 81.8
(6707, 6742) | -2.4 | 86.2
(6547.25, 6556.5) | -1.8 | 95.5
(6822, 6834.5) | 0.2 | 80.1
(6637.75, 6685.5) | 0.7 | 79.3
